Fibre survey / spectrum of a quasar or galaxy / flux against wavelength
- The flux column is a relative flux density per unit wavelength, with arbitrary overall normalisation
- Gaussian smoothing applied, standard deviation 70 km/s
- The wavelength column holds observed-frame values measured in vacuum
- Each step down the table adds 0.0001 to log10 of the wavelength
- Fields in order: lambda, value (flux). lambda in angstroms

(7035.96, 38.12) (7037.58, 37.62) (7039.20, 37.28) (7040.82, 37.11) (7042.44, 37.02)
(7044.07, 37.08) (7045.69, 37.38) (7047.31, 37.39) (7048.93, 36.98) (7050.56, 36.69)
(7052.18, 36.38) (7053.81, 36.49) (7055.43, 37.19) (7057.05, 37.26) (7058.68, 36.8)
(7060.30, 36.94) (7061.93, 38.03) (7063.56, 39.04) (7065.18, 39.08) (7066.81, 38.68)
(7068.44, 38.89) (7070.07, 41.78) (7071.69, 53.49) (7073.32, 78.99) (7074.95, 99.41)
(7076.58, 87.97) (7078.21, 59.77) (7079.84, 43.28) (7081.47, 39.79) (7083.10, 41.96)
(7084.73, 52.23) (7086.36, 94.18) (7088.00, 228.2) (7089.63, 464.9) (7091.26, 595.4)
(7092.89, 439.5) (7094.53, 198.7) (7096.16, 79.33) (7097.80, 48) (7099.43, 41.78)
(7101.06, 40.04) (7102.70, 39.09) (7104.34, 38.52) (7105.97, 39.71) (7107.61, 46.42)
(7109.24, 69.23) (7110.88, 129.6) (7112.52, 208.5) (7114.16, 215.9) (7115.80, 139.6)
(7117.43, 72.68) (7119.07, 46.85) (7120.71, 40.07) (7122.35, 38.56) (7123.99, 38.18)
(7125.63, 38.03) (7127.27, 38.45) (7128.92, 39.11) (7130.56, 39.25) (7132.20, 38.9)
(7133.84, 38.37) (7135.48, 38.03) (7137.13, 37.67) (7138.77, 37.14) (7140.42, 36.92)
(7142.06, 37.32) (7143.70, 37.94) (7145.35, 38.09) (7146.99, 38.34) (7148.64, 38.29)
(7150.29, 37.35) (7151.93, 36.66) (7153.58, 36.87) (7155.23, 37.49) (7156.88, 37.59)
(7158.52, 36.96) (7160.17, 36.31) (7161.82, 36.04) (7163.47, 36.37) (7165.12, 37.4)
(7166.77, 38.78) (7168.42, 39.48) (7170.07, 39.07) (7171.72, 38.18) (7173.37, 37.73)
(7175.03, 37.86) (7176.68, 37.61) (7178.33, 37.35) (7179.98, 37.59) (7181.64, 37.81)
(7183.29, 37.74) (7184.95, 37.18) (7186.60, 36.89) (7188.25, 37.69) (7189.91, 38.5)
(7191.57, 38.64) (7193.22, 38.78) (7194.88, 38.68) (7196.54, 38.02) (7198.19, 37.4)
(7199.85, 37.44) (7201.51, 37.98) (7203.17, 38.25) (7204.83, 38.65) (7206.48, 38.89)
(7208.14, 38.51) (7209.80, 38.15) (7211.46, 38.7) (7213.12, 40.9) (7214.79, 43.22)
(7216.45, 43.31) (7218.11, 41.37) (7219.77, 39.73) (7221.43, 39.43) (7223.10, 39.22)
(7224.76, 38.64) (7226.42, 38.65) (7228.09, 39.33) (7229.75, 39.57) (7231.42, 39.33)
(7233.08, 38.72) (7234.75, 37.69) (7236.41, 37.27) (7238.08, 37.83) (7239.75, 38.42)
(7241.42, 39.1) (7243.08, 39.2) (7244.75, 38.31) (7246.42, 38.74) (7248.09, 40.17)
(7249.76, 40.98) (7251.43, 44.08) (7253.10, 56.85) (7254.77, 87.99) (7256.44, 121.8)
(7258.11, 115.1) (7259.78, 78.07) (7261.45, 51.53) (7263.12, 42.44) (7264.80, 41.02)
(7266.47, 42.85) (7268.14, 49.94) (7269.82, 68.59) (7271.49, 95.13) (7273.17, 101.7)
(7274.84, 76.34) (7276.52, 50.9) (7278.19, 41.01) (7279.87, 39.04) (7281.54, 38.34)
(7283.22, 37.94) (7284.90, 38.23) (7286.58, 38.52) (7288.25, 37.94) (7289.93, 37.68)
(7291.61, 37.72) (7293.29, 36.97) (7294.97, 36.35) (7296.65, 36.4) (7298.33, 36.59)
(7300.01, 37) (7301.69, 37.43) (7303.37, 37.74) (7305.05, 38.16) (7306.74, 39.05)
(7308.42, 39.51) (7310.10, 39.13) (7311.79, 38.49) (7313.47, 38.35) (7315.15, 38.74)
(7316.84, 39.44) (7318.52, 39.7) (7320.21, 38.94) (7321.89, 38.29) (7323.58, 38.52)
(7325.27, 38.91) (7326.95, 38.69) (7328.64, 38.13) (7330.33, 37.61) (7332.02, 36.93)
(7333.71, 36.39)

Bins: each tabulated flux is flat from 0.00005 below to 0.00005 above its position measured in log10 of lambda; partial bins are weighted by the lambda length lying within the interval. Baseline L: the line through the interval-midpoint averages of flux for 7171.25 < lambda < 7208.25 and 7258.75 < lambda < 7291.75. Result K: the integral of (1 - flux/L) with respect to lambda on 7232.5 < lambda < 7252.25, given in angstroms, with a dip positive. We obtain 3.3 angstroms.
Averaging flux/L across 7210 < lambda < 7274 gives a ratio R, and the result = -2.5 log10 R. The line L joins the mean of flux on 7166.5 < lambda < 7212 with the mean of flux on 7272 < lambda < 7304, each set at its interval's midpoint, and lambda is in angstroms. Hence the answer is -0.22 mag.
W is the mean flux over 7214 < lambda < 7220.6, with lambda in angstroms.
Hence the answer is 41.9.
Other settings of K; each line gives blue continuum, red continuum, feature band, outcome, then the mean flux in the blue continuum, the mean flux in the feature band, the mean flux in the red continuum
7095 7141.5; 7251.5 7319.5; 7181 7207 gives 8.87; 63.5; 38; 50.8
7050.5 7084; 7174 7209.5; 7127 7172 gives 3.82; 47.8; 37.8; 38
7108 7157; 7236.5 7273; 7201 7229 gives 8.94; 58.7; 39.6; 57.9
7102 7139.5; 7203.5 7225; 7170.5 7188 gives 4.20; 65.7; 37.6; 39.9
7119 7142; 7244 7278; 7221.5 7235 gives 4.34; 38.6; 39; 63.8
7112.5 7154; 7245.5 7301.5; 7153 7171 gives 5.53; 54.3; 37.5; 53.5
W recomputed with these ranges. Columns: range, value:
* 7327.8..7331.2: 37.8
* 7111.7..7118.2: 160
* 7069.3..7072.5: 47.8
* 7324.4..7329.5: 38.6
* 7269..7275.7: 85.4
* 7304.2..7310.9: 39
